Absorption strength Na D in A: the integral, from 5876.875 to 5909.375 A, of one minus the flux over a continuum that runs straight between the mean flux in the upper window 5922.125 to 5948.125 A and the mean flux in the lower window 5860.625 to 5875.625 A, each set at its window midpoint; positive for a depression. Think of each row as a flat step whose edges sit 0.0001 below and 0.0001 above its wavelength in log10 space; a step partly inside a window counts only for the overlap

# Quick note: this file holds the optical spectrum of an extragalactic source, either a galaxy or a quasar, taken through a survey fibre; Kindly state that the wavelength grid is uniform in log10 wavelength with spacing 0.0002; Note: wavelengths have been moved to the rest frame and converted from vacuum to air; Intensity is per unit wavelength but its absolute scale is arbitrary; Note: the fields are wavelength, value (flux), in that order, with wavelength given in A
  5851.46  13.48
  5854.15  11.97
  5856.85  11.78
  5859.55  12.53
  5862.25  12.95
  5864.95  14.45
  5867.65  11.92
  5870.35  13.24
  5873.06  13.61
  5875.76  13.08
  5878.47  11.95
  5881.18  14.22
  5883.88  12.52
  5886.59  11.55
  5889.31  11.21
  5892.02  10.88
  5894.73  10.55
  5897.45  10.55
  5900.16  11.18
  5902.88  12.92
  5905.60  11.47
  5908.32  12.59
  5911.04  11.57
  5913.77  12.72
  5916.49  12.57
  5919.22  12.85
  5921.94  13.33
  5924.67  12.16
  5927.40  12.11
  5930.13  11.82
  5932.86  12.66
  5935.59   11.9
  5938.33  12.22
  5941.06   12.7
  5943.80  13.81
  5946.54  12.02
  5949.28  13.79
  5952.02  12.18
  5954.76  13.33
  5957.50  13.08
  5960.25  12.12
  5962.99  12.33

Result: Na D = 2.8 A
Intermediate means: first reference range 13.2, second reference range 12.4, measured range 11.8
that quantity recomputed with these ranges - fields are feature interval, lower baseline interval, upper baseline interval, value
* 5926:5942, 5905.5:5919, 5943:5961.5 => 0.5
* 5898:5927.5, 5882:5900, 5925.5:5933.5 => -1.2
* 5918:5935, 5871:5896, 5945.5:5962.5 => 0.1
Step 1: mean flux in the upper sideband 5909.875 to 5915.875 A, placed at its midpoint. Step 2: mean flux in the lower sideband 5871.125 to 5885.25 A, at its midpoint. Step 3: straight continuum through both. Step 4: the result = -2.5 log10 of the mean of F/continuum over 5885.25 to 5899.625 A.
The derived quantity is 0.16 mag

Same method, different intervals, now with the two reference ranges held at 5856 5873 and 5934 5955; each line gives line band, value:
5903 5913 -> 0.065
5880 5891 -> 0.047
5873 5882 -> -0.019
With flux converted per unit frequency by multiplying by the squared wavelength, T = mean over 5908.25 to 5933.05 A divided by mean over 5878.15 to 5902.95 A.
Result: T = 1.1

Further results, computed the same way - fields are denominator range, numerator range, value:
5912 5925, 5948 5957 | 1.04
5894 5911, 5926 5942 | 1.07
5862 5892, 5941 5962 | 1.04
